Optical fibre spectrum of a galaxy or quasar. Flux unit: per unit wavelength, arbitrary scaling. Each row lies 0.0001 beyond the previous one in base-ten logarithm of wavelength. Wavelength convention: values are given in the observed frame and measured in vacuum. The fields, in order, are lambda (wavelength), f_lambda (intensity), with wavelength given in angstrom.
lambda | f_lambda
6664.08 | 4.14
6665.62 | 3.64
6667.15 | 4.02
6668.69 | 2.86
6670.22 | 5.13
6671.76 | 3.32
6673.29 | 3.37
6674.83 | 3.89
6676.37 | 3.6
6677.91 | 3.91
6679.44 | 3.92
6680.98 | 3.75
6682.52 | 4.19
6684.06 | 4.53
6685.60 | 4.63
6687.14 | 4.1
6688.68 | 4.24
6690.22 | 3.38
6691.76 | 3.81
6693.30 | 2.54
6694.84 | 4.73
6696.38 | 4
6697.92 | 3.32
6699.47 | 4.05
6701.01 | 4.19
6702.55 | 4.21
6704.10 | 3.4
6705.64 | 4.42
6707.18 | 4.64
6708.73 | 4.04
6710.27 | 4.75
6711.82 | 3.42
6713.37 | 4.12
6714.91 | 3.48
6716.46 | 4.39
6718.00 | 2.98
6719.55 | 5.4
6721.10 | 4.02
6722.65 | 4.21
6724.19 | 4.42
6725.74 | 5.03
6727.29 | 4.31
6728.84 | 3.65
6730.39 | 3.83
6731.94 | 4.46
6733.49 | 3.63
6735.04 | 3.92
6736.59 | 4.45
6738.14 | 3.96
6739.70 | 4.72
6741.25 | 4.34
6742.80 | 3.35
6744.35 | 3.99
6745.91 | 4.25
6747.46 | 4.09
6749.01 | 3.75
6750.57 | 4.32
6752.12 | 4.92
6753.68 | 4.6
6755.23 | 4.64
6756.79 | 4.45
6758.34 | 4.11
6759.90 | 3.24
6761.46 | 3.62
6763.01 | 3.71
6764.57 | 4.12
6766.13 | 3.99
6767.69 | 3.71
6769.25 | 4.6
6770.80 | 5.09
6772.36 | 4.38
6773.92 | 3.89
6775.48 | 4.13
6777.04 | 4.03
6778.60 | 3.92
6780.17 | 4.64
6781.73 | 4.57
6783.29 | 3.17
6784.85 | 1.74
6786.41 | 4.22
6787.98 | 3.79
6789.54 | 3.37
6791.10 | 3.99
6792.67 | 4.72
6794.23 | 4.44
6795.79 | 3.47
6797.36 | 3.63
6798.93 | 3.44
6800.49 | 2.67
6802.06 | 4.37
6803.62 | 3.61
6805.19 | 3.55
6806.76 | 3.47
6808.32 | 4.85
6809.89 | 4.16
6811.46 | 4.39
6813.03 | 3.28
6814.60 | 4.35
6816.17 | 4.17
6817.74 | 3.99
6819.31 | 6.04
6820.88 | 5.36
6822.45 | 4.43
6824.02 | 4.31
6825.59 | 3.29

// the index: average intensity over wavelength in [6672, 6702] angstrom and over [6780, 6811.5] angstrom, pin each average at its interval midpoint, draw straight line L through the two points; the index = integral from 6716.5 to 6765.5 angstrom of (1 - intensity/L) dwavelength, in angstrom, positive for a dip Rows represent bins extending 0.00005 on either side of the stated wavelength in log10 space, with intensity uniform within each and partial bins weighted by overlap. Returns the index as -3.86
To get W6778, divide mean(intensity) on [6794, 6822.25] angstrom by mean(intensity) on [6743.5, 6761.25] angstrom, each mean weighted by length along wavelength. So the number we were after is 1.0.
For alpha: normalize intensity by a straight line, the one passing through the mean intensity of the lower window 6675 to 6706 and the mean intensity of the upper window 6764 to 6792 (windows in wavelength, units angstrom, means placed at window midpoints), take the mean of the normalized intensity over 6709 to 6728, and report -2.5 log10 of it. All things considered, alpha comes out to -0.069 mag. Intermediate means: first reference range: 3.94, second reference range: 3.96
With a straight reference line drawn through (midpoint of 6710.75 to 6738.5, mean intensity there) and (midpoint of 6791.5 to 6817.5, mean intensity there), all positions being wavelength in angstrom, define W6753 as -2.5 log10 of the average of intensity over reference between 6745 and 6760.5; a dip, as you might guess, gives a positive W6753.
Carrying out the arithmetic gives -0.06 mag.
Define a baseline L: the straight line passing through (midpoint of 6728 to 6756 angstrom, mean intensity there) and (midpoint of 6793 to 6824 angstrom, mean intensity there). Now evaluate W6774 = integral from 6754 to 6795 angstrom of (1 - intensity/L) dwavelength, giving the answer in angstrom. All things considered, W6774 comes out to 1.1 angstrom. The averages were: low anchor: 4.16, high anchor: 4.1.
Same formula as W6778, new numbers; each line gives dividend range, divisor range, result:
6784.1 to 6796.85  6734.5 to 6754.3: 0.89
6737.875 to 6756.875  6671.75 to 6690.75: 1.08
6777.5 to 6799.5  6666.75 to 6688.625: 0.96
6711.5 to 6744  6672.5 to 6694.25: 1.07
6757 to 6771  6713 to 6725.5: 0.96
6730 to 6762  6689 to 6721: 1.04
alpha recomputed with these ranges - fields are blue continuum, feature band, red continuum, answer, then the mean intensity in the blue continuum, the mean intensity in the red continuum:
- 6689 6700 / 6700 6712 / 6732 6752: -0.10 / 3.7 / 4.11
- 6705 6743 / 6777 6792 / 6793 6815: 0.05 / 4.17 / 3.84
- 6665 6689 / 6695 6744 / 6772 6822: -0.04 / 3.94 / 3.99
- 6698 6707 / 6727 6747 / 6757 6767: -0.04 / 4.04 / 3.83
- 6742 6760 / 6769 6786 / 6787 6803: -0.01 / 4.18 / 3.79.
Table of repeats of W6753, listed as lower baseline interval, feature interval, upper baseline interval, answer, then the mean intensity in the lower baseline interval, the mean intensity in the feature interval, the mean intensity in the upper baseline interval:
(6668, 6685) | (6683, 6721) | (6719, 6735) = 0.01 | 3.87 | 4.03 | 4.26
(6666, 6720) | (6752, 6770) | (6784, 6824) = -0.04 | 3.95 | 4.11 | 3.99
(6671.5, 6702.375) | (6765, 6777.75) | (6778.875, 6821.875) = -0.07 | 3.89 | 4.23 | 3.98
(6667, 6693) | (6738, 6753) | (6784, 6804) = -0.12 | 3.89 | 4.18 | 3.65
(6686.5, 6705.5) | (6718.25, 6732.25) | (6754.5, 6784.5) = -0.10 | 3.85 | 4.31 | 4.07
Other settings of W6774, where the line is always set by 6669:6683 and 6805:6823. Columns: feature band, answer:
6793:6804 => 1.5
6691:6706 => 0.3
